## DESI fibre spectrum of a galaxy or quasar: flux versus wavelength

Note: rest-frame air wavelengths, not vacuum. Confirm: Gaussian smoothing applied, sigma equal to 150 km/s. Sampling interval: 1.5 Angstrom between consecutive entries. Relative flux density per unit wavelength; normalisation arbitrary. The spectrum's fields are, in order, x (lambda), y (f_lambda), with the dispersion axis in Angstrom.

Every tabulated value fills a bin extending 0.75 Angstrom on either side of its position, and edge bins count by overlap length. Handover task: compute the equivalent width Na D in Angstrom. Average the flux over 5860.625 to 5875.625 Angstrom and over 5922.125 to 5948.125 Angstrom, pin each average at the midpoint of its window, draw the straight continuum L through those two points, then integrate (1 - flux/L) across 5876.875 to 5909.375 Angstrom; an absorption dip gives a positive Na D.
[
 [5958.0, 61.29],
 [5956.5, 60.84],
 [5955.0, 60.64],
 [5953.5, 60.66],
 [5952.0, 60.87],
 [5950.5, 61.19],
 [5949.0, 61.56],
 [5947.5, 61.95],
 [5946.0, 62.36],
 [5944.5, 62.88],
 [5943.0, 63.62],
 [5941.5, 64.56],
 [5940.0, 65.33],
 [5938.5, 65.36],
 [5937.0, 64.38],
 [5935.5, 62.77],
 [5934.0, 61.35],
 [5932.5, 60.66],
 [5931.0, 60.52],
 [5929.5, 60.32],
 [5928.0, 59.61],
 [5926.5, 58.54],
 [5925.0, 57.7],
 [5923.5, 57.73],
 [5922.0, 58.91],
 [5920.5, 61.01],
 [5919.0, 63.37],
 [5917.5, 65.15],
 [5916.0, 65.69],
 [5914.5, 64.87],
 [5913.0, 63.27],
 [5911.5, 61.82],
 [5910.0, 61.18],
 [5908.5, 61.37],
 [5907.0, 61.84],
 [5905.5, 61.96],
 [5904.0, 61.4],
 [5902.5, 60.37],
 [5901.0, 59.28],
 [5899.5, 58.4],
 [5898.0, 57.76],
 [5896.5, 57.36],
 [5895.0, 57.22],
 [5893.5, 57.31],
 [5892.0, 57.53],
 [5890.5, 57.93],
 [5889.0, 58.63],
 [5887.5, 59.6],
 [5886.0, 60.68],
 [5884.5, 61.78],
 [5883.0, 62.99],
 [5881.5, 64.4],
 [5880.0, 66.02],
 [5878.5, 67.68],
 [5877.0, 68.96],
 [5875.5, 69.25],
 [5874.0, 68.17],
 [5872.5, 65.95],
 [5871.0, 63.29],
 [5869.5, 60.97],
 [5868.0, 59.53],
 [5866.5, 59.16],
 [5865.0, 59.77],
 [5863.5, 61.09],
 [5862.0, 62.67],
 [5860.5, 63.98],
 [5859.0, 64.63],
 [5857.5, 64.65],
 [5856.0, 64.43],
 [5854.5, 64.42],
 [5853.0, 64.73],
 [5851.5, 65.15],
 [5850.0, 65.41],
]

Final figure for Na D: 0.83 Angstrom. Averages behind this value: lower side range 62.8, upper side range 61.7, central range 60.8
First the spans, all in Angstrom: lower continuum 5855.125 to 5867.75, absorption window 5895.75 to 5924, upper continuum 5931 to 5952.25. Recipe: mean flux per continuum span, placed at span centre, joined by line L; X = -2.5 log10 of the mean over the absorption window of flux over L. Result 0.02 mag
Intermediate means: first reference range 62.4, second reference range 62.7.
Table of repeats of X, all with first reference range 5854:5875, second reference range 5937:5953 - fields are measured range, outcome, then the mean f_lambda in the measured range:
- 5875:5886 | -0.040 mag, 65.4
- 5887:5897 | 0.093 mag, 57.9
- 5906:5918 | -0.001 mag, 63.1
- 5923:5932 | 0.069 mag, 59.2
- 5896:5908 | 0.056 mag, 59.9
